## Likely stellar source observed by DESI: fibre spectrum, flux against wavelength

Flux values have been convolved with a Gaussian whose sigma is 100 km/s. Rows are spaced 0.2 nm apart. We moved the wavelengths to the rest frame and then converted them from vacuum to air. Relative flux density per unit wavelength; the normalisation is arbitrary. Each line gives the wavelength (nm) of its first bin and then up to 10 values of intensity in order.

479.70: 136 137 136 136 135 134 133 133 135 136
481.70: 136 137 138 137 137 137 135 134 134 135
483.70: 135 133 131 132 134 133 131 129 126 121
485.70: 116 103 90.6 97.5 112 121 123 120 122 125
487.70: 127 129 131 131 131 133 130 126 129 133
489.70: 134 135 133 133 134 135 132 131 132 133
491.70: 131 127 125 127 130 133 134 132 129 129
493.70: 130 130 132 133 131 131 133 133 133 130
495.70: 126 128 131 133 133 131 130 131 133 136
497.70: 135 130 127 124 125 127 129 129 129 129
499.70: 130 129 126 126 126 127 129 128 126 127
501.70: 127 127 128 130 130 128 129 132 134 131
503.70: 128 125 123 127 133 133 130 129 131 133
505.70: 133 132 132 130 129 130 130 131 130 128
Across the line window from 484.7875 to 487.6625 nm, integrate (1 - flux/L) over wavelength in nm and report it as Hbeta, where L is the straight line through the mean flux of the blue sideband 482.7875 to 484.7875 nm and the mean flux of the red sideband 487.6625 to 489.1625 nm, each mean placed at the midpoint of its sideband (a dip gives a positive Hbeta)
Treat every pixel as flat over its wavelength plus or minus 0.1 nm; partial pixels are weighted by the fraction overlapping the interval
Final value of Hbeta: 0.316 nm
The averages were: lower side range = 134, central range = 117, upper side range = 130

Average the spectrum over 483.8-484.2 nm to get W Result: 132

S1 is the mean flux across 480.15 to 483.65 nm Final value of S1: 135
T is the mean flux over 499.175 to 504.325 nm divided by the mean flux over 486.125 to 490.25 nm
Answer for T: 1.02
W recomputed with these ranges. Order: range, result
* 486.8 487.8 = 123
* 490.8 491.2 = 132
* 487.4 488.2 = 128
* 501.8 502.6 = 129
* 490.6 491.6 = 133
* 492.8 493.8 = 131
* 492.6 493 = 134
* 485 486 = 119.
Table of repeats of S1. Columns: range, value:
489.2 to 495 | 131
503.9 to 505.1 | 129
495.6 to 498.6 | 130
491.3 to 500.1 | 130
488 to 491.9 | 132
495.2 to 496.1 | 129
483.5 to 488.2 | 123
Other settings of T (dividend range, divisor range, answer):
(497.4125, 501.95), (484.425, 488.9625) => 1.05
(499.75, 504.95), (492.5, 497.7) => 0.98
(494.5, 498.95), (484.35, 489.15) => 1.06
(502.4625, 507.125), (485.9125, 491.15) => 1.04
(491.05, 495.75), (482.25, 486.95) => 1.04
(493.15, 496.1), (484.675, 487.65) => 1.11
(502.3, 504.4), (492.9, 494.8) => 0.98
